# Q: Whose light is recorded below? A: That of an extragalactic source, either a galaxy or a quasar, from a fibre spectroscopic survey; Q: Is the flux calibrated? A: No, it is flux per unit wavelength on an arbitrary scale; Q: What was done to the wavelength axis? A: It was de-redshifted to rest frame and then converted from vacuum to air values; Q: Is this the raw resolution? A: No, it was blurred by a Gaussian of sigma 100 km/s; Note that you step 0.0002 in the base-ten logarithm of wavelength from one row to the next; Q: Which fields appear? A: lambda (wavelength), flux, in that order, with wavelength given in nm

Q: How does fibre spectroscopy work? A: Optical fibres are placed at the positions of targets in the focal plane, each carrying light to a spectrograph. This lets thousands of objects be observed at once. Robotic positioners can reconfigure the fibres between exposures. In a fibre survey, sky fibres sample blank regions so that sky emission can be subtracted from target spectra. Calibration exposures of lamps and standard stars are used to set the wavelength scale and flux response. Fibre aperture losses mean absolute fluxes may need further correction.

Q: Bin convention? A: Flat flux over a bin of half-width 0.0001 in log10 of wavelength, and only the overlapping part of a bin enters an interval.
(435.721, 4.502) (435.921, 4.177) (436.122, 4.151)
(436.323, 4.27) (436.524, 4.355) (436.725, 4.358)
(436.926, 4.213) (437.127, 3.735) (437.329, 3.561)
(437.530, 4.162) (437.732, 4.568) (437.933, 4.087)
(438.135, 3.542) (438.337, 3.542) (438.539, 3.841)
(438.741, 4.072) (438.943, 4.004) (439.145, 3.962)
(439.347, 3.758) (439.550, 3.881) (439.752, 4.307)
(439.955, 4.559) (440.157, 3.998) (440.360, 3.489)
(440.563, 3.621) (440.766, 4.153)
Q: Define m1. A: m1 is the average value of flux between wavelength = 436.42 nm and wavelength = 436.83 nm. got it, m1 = 4.36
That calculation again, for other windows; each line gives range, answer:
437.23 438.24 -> 3.98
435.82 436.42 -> 4.2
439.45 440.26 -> 4.19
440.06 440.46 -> 3.74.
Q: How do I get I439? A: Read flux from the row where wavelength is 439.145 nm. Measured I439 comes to 3.962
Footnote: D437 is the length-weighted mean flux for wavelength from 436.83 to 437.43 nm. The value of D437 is 3.83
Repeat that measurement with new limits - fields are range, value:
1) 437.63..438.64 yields 3.91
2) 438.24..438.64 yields 3.69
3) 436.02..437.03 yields 4.27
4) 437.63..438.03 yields 4.33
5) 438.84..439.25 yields 3.99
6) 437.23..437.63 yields 3.87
